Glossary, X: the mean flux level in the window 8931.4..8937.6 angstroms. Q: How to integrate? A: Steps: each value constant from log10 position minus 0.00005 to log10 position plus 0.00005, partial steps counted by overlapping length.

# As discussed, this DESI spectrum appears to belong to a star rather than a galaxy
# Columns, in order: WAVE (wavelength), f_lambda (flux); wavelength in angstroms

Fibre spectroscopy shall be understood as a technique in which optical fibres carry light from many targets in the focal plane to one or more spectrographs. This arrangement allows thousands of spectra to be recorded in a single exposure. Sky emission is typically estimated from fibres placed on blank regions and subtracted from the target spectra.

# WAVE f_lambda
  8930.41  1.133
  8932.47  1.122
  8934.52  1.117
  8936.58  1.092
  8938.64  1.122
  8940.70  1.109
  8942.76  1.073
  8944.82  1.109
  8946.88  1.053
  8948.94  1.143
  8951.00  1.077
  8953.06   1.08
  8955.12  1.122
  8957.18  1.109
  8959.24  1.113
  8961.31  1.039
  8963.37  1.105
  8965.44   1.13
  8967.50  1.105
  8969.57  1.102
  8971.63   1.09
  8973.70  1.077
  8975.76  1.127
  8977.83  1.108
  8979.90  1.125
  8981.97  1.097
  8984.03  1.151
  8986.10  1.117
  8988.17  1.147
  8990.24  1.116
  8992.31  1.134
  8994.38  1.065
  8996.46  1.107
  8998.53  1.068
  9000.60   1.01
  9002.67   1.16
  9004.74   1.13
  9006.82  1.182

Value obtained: 1.11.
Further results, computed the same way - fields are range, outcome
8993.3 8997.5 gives 1.08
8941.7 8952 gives 1.09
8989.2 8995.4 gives 1.11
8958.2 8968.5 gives 1.1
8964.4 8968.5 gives 1.12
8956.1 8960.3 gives 1.11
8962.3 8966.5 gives 1.12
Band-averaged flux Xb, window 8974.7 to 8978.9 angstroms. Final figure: 1.12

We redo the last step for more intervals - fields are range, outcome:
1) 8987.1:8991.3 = 1.13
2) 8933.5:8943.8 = 1.1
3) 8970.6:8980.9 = 1.11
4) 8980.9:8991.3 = 1.13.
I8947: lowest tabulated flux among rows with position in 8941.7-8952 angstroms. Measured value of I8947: 1.053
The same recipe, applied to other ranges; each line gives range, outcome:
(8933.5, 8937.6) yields 1.092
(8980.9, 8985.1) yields 1.097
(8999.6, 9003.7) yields 1.01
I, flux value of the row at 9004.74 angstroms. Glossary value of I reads 1.13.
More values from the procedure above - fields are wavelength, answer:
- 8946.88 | 1.053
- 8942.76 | 1.073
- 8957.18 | 1.109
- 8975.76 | 1.127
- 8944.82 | 1.109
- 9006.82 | 1.182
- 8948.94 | 1.143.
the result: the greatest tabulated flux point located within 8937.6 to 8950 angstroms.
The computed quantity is 1.143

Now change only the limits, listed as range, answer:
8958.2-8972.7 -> 1.13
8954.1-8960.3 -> 1.122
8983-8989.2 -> 1.151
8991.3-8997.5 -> 1.134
